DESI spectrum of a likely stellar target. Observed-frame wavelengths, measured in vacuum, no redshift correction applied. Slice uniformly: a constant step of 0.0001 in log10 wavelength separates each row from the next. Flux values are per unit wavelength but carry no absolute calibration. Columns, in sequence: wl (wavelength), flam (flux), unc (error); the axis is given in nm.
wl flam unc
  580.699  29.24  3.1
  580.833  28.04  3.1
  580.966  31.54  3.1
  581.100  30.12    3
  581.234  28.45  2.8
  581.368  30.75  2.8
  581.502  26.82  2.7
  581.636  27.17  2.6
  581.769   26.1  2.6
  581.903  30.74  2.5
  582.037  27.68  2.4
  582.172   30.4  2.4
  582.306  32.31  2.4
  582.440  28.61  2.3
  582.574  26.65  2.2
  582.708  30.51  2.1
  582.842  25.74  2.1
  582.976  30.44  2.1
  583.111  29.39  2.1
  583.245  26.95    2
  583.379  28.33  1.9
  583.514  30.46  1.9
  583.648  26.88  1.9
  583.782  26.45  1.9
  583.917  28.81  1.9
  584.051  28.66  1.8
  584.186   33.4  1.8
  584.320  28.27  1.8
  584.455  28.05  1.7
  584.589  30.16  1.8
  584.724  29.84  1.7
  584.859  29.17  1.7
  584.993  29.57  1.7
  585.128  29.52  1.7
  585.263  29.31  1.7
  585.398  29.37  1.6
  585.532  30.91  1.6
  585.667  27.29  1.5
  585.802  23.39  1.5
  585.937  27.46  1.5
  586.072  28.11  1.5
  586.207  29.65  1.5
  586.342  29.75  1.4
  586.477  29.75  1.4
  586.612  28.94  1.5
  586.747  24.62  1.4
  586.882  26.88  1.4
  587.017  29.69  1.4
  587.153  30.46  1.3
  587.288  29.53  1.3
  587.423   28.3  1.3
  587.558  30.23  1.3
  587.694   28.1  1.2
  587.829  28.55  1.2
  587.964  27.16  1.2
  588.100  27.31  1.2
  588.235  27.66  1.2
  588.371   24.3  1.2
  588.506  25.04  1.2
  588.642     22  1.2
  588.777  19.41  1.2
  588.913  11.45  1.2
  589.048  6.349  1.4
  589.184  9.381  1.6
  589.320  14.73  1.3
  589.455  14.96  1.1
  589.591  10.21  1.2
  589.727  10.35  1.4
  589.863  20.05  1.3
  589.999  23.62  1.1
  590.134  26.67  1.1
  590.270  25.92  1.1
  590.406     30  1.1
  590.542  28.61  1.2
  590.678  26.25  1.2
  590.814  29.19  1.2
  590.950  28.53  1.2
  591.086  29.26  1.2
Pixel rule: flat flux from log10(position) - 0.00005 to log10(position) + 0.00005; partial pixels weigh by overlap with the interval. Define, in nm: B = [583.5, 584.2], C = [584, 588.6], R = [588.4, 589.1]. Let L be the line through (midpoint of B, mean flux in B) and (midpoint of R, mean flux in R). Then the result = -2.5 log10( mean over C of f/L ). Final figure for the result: -0.240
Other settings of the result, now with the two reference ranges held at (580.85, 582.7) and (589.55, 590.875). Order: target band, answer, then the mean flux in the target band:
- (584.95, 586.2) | -0.07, 28.4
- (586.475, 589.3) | 0.03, 24.2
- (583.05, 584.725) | -0.05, 28.9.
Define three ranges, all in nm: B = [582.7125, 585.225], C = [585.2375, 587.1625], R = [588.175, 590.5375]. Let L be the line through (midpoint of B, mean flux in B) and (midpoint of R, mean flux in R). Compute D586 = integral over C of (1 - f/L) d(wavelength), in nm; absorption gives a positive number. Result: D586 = -0.27 nm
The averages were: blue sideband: 28.9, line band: 28.3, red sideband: 19.2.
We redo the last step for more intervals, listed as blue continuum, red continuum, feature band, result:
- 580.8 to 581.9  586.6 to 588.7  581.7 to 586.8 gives -0.11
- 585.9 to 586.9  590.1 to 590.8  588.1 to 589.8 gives 0.68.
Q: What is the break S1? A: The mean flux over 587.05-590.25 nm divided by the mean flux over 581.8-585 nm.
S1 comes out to 0.7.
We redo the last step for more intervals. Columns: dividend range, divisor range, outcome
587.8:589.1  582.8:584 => 0.78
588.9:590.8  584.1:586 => 0.66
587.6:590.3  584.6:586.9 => 0.71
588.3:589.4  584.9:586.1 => 0.59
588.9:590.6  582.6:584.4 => 0.63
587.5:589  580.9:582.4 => 0.83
